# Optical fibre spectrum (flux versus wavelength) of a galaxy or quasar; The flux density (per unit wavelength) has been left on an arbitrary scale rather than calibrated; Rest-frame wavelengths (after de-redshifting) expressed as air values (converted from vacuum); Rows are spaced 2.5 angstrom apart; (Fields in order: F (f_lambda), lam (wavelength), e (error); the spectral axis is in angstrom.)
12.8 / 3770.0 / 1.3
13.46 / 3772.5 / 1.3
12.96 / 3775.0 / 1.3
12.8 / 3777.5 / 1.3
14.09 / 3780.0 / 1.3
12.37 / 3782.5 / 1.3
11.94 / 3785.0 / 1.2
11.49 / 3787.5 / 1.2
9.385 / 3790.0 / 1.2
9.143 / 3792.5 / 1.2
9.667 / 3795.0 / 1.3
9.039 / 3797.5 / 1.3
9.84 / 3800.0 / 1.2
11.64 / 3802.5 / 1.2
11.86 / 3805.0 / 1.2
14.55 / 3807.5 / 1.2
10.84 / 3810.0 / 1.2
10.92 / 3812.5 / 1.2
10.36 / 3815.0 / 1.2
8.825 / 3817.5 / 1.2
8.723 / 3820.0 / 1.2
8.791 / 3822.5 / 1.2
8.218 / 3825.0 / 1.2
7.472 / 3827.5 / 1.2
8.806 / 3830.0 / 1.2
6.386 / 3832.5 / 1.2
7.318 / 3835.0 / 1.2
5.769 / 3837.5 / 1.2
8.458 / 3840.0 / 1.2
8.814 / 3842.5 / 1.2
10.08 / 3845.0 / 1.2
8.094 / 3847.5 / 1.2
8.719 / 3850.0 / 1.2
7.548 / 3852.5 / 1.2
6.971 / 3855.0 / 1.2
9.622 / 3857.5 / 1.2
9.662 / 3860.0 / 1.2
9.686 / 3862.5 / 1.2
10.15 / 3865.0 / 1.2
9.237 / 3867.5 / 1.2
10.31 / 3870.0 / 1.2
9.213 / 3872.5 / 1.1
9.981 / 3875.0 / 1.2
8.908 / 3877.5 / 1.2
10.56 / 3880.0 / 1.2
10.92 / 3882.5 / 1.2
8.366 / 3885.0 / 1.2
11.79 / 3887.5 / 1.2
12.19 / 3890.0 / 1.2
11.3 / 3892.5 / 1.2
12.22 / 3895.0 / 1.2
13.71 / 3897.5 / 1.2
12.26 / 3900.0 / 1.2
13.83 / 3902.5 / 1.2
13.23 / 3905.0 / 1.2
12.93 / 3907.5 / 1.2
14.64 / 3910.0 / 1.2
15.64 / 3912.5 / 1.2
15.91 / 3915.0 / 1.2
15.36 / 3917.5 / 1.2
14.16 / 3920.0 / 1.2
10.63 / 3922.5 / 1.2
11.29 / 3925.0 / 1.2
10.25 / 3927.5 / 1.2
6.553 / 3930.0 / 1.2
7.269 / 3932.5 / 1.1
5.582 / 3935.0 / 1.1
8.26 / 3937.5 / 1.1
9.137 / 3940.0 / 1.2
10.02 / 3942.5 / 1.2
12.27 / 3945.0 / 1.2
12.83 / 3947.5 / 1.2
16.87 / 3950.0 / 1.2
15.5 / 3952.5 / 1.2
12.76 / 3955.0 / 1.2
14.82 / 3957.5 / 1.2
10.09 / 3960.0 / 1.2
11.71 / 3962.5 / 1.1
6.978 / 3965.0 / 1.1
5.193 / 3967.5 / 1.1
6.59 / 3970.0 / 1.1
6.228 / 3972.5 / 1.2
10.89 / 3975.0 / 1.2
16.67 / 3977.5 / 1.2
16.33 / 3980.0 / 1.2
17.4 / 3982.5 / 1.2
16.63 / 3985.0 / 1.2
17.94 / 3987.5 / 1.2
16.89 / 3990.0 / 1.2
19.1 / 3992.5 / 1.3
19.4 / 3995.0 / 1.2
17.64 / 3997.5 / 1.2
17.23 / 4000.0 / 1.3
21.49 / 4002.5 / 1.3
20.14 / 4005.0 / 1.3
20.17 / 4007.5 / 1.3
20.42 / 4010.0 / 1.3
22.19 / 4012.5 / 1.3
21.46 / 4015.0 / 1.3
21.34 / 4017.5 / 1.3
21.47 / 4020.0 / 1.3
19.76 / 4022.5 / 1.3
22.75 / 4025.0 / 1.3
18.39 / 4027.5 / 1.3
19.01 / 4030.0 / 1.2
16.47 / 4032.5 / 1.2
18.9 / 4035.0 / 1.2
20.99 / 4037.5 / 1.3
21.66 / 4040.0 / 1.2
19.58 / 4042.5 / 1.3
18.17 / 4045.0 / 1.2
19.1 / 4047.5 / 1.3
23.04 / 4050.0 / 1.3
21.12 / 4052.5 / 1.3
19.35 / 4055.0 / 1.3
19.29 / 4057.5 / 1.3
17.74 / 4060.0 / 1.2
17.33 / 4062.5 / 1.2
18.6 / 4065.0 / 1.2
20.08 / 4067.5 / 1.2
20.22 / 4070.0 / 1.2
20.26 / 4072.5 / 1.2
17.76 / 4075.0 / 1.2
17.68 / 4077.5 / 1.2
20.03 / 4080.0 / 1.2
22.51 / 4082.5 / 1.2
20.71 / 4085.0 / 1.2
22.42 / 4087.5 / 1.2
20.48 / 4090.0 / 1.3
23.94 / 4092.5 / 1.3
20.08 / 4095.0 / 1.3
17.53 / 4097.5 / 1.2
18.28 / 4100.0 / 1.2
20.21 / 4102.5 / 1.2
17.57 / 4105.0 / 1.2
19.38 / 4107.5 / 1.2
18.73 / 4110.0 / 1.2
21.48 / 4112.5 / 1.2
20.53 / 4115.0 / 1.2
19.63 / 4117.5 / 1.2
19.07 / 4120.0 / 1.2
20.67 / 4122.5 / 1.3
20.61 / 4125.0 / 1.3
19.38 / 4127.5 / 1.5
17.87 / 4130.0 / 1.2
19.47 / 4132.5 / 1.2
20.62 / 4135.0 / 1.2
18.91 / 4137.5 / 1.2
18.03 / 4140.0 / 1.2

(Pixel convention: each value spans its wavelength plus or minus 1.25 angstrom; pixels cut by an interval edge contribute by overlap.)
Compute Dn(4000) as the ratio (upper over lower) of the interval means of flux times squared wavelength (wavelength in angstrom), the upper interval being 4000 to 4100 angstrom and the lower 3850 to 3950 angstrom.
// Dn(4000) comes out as 1.97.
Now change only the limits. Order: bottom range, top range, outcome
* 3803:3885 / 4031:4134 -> 2.40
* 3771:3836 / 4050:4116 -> 2.19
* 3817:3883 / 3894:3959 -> 1.45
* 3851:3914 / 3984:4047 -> 1.90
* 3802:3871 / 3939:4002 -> 1.59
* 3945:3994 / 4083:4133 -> 1.61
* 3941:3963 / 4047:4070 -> 1.59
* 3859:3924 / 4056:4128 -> 1.85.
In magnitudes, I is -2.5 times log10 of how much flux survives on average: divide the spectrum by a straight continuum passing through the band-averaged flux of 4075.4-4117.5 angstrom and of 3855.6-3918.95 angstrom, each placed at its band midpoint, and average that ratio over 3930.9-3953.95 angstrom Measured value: 0.27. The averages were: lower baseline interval 11.6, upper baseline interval 20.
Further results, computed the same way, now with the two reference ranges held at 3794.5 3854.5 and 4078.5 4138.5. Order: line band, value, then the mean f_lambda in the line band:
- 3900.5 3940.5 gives 0.100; 11.6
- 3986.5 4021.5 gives -0.229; 19.8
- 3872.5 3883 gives 0.131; 9.93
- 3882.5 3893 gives 0.068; 10.9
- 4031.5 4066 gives -0.100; 19.4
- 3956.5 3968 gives 0.400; 9.95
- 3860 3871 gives 0.096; 9.81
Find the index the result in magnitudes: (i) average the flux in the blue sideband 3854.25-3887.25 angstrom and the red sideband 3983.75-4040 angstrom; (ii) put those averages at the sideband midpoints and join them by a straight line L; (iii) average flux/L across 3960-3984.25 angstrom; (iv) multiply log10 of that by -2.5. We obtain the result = 0.47 mag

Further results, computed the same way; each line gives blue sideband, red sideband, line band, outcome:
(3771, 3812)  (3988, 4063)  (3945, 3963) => 0.26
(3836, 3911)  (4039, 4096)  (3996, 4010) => -0.16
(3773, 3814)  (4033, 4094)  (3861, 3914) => 0.25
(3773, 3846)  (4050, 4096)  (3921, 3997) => 0.29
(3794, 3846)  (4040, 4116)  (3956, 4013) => 0.07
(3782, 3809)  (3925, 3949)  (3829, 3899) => 0.07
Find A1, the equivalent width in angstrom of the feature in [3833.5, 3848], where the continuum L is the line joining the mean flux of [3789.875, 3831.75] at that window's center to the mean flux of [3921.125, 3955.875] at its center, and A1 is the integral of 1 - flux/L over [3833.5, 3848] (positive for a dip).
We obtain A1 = 2.9 angstrom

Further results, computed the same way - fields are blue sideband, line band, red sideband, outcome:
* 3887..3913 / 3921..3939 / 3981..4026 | 7.5 angstrom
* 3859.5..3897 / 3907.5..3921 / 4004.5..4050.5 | -2.3 angstrom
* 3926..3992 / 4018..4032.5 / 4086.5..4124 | -4.3 angstrom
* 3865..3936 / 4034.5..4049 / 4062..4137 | -2.1 angstrom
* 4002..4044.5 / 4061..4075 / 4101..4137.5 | 0.6 angstrom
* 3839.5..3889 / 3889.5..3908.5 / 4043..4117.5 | -2.9 angstrom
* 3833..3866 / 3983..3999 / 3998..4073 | -0.7 angstrom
